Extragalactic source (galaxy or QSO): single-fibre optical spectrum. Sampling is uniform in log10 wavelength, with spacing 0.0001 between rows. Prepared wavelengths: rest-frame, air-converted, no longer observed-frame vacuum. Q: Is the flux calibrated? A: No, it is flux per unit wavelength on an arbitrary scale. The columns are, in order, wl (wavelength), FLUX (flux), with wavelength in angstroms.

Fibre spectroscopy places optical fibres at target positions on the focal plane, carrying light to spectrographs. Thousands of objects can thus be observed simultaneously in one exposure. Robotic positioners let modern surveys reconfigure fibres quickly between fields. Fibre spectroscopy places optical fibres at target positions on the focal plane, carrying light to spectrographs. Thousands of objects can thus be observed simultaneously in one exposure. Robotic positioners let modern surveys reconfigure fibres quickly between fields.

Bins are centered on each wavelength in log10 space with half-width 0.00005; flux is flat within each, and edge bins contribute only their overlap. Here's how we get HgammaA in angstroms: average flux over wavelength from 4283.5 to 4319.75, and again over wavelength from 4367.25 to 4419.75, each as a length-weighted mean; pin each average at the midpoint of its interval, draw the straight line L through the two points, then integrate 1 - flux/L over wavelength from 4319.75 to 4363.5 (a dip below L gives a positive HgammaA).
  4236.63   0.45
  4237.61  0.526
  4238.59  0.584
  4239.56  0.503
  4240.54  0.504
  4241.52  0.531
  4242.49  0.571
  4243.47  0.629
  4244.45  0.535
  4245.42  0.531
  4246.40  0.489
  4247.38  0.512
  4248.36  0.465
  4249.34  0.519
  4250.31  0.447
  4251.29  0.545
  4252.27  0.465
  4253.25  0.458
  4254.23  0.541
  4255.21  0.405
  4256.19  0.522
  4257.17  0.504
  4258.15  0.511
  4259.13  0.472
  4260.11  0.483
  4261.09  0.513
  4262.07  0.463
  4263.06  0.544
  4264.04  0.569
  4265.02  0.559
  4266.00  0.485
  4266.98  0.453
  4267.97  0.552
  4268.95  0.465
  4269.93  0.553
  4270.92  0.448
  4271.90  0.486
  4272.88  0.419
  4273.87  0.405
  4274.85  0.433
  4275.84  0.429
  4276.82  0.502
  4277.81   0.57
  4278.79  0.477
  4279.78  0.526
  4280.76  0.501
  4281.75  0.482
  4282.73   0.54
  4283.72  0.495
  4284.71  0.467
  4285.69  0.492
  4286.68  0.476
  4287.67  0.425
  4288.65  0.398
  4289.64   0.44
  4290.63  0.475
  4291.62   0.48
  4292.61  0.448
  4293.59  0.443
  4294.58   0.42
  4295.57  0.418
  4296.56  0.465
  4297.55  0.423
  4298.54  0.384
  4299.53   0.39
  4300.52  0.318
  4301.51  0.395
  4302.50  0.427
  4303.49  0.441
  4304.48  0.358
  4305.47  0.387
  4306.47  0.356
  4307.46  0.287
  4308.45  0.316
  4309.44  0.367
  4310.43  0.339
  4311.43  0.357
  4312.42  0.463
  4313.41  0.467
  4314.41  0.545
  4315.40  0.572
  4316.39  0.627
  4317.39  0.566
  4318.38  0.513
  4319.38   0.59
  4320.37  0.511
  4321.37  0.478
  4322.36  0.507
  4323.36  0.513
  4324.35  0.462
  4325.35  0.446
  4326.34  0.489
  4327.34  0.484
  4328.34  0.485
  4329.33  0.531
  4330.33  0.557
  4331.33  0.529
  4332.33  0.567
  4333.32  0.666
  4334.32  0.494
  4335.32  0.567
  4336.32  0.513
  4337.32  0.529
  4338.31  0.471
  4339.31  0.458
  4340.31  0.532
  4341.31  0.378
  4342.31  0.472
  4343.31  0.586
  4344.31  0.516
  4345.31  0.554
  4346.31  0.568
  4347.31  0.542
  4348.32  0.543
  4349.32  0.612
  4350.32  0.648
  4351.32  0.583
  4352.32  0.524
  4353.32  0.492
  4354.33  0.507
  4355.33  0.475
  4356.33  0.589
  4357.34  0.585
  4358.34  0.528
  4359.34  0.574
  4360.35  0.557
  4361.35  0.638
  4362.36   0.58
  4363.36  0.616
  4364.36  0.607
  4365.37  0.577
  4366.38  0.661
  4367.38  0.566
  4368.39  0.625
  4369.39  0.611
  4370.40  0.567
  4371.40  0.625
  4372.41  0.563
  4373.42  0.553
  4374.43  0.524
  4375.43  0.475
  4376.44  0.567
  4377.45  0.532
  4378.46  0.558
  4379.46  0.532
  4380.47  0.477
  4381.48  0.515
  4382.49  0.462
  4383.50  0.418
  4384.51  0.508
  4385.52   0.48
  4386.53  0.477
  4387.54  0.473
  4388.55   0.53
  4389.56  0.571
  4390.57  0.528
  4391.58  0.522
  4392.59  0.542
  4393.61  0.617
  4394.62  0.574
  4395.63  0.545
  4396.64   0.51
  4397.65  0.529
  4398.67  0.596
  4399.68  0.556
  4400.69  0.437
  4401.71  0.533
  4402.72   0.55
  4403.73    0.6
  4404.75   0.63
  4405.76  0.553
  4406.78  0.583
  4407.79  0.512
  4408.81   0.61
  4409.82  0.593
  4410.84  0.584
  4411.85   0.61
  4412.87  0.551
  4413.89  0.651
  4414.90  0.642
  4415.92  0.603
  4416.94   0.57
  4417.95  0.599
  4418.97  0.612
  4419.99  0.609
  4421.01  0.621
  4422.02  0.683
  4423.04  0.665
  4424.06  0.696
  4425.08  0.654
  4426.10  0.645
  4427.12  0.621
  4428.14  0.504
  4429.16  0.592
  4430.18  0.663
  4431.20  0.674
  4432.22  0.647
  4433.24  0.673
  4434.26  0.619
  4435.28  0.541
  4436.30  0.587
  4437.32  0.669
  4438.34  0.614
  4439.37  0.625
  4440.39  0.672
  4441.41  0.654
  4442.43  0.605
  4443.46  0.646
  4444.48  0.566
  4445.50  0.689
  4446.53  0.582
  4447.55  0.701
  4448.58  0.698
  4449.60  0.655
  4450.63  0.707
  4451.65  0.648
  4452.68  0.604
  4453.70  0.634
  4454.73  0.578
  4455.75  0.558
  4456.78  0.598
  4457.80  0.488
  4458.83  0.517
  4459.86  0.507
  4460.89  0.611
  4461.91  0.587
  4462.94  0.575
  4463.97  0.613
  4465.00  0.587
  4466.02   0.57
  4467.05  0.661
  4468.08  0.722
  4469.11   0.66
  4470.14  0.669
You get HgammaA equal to -4.0 angstroms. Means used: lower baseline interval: 0.438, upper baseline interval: 0.553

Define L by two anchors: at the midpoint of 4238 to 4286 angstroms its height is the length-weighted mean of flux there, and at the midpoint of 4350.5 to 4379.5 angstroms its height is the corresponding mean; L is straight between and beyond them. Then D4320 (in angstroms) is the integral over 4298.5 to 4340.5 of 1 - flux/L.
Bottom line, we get 5.2 angstroms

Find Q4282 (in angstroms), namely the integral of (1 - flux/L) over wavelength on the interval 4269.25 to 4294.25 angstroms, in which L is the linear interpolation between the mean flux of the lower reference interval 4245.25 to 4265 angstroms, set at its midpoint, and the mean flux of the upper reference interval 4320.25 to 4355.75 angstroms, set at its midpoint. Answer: 1.69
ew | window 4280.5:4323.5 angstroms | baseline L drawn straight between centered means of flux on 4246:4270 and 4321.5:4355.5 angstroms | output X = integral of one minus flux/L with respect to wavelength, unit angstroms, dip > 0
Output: 5.38 angstroms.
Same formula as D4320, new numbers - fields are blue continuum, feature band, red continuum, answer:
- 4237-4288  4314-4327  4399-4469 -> 0.3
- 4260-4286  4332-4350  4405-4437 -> 0.5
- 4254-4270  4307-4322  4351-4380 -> 1.9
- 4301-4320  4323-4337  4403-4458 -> -1.5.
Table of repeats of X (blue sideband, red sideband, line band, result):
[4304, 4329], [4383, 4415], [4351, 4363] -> -1.2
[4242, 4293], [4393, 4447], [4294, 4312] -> 4.7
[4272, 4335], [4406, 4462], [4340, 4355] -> -0.6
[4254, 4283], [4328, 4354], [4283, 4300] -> 2.1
